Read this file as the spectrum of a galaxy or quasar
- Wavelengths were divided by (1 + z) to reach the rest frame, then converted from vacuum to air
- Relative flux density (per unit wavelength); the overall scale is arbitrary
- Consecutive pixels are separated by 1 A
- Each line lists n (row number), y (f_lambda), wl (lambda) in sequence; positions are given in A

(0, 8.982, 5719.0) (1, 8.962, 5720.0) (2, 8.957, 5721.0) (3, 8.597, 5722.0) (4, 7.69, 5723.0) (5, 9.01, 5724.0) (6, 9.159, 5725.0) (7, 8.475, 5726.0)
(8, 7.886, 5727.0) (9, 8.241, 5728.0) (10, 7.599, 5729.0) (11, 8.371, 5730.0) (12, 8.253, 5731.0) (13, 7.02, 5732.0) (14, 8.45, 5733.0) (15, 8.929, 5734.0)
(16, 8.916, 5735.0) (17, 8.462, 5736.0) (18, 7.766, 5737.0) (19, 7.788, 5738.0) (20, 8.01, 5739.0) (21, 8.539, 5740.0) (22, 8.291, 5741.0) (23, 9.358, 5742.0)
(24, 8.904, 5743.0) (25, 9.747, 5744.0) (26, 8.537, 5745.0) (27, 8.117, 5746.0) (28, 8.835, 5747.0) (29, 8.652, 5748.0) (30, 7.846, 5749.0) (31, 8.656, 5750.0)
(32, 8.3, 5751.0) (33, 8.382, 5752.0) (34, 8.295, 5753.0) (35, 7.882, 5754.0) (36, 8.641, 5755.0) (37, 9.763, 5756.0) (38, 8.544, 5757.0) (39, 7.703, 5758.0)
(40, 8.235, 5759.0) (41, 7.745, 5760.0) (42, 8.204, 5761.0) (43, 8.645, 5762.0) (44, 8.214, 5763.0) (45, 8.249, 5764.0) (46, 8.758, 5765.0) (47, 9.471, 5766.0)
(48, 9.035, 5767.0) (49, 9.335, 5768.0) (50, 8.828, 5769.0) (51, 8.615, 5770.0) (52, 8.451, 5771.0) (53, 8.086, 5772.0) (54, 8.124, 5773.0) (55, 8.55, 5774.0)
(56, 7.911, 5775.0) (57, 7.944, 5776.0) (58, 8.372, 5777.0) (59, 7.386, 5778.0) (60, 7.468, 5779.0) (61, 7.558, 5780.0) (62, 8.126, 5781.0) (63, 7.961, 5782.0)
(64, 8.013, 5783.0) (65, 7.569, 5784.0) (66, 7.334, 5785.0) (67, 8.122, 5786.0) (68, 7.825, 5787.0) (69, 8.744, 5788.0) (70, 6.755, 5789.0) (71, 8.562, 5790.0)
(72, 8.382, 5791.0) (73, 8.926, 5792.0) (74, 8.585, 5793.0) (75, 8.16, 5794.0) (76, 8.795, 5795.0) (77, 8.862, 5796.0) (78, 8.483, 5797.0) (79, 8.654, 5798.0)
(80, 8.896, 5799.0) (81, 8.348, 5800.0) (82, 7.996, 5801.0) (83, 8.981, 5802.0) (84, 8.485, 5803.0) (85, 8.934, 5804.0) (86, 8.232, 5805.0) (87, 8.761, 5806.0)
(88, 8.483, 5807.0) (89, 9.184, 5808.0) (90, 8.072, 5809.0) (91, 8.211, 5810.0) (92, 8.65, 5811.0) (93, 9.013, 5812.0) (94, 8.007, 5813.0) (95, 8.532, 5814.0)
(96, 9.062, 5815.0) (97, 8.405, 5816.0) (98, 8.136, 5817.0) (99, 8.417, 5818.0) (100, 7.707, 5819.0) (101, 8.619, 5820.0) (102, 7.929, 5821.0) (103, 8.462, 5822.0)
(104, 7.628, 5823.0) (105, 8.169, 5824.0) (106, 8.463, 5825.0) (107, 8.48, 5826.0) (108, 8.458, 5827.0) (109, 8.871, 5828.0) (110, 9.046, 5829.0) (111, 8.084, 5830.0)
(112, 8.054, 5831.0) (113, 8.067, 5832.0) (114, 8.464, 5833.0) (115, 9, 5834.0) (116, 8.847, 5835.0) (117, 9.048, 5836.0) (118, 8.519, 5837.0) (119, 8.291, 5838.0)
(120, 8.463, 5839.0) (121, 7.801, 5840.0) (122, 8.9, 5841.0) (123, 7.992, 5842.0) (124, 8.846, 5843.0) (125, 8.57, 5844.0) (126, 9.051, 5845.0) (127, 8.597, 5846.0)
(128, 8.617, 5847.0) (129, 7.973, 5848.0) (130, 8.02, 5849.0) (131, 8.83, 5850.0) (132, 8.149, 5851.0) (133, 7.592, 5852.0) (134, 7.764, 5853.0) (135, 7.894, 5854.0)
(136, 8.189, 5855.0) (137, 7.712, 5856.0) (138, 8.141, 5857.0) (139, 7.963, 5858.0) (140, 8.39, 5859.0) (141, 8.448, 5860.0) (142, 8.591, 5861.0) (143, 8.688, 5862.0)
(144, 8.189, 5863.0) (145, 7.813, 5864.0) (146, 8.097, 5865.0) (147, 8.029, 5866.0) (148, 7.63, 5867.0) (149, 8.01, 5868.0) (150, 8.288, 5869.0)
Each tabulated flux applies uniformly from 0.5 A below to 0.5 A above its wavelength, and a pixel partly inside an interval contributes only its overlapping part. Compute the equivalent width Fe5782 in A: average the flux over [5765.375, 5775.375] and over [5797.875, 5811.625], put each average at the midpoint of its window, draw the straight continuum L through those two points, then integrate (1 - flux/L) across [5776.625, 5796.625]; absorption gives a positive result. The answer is 1.24 A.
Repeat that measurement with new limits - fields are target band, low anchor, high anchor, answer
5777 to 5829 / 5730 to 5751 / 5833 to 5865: 0.4 A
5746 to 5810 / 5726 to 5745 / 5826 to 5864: 0.1 A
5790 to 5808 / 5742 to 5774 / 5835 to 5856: -0.3 A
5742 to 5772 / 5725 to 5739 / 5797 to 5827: -1.1 A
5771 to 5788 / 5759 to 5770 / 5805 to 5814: 1.3 A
